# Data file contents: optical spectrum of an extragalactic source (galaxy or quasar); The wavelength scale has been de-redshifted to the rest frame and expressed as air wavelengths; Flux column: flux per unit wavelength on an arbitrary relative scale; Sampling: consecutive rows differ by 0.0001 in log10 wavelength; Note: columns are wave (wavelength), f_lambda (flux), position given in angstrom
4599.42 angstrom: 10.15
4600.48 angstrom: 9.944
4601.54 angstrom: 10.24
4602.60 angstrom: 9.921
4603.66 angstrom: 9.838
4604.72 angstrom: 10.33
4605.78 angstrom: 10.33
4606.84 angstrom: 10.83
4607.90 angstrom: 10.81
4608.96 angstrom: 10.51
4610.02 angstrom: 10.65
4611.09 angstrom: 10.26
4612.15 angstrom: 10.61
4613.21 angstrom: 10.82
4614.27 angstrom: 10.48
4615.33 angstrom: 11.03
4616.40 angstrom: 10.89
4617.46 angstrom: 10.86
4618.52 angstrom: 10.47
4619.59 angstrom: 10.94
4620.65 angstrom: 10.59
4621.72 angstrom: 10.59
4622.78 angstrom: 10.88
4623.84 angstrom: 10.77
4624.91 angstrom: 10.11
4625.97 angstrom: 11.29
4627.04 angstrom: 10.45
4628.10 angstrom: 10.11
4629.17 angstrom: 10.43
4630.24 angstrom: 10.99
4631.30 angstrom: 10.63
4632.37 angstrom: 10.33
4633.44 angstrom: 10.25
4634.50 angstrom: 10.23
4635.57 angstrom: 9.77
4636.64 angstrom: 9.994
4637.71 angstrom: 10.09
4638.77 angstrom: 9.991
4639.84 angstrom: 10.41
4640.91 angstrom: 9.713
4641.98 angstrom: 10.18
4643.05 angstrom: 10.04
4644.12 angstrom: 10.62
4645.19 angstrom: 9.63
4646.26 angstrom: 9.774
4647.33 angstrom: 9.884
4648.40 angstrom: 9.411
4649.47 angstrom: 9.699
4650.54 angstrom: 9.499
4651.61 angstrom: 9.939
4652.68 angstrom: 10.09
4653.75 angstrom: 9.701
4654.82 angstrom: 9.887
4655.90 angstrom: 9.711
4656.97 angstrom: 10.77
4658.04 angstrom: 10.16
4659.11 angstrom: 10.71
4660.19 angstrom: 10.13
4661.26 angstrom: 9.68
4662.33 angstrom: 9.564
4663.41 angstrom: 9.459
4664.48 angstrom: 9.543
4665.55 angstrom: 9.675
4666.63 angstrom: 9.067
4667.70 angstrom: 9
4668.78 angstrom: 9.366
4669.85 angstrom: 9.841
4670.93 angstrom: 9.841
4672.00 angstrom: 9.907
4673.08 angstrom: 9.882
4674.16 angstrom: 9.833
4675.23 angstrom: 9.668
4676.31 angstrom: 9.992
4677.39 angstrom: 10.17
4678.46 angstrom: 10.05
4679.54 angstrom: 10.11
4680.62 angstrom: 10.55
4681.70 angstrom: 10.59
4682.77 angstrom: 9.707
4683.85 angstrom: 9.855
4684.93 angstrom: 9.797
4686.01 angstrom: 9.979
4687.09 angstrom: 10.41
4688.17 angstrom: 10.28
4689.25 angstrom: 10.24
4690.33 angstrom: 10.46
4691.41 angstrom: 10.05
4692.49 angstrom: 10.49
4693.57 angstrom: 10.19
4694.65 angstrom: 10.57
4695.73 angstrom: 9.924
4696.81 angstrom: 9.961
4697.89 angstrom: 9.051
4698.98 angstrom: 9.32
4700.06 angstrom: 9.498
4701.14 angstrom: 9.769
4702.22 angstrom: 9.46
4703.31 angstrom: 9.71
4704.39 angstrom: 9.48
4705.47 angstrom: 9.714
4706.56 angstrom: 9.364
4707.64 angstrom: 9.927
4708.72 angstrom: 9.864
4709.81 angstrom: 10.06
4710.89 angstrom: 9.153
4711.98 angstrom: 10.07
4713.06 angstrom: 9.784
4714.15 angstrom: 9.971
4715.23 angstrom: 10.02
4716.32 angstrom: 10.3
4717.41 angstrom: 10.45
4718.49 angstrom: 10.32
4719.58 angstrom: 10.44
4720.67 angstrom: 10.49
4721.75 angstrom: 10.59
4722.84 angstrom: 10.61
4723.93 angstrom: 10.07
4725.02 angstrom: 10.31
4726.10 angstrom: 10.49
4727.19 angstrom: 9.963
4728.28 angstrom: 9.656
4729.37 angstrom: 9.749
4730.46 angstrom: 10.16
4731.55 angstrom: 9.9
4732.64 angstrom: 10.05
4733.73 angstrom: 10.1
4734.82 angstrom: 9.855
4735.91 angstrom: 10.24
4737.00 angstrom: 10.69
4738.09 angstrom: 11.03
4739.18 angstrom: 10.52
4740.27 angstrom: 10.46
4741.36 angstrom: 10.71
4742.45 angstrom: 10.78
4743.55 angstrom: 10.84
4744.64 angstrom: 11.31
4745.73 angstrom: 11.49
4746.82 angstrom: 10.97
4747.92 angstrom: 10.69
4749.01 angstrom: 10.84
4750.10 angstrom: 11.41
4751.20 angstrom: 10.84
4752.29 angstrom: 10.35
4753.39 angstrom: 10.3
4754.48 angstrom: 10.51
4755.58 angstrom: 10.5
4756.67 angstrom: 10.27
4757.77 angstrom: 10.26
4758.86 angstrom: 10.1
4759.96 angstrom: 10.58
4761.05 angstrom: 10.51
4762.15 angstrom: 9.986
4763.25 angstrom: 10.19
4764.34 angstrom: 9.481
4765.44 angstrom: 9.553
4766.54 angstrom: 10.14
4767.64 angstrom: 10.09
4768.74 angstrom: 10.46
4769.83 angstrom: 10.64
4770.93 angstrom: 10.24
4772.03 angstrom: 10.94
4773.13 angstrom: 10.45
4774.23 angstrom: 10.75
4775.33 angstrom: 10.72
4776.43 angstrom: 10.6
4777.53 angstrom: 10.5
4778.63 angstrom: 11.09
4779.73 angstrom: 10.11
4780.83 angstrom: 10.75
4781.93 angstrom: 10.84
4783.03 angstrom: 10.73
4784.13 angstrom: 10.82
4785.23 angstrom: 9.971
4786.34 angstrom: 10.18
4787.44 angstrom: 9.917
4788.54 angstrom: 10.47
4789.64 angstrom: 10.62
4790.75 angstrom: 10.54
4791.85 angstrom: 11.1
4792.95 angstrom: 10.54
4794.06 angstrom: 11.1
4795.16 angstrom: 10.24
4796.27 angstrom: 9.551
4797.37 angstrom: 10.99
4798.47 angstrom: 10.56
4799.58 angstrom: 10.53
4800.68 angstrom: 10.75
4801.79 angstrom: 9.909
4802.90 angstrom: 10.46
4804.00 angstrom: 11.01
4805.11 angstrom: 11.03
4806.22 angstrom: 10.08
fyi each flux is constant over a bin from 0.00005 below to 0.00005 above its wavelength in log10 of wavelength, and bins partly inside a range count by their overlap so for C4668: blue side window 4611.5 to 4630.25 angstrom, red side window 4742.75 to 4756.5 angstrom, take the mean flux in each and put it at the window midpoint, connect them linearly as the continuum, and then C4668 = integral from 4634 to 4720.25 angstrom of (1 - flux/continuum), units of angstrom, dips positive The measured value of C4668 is 6.57 angstrom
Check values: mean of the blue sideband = 10.7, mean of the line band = 9.92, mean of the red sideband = 10.8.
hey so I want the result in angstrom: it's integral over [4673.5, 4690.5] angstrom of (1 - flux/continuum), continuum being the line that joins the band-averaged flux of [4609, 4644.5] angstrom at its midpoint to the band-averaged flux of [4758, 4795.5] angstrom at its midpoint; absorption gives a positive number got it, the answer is 0.6 angstrom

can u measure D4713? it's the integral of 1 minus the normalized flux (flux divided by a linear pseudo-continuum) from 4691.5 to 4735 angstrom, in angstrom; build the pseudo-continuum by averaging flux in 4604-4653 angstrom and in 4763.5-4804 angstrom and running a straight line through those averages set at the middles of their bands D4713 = 1.8 angstrom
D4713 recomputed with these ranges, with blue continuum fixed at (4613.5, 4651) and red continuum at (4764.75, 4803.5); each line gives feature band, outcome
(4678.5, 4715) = 1.6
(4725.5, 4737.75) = 0.4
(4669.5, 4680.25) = 0.4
